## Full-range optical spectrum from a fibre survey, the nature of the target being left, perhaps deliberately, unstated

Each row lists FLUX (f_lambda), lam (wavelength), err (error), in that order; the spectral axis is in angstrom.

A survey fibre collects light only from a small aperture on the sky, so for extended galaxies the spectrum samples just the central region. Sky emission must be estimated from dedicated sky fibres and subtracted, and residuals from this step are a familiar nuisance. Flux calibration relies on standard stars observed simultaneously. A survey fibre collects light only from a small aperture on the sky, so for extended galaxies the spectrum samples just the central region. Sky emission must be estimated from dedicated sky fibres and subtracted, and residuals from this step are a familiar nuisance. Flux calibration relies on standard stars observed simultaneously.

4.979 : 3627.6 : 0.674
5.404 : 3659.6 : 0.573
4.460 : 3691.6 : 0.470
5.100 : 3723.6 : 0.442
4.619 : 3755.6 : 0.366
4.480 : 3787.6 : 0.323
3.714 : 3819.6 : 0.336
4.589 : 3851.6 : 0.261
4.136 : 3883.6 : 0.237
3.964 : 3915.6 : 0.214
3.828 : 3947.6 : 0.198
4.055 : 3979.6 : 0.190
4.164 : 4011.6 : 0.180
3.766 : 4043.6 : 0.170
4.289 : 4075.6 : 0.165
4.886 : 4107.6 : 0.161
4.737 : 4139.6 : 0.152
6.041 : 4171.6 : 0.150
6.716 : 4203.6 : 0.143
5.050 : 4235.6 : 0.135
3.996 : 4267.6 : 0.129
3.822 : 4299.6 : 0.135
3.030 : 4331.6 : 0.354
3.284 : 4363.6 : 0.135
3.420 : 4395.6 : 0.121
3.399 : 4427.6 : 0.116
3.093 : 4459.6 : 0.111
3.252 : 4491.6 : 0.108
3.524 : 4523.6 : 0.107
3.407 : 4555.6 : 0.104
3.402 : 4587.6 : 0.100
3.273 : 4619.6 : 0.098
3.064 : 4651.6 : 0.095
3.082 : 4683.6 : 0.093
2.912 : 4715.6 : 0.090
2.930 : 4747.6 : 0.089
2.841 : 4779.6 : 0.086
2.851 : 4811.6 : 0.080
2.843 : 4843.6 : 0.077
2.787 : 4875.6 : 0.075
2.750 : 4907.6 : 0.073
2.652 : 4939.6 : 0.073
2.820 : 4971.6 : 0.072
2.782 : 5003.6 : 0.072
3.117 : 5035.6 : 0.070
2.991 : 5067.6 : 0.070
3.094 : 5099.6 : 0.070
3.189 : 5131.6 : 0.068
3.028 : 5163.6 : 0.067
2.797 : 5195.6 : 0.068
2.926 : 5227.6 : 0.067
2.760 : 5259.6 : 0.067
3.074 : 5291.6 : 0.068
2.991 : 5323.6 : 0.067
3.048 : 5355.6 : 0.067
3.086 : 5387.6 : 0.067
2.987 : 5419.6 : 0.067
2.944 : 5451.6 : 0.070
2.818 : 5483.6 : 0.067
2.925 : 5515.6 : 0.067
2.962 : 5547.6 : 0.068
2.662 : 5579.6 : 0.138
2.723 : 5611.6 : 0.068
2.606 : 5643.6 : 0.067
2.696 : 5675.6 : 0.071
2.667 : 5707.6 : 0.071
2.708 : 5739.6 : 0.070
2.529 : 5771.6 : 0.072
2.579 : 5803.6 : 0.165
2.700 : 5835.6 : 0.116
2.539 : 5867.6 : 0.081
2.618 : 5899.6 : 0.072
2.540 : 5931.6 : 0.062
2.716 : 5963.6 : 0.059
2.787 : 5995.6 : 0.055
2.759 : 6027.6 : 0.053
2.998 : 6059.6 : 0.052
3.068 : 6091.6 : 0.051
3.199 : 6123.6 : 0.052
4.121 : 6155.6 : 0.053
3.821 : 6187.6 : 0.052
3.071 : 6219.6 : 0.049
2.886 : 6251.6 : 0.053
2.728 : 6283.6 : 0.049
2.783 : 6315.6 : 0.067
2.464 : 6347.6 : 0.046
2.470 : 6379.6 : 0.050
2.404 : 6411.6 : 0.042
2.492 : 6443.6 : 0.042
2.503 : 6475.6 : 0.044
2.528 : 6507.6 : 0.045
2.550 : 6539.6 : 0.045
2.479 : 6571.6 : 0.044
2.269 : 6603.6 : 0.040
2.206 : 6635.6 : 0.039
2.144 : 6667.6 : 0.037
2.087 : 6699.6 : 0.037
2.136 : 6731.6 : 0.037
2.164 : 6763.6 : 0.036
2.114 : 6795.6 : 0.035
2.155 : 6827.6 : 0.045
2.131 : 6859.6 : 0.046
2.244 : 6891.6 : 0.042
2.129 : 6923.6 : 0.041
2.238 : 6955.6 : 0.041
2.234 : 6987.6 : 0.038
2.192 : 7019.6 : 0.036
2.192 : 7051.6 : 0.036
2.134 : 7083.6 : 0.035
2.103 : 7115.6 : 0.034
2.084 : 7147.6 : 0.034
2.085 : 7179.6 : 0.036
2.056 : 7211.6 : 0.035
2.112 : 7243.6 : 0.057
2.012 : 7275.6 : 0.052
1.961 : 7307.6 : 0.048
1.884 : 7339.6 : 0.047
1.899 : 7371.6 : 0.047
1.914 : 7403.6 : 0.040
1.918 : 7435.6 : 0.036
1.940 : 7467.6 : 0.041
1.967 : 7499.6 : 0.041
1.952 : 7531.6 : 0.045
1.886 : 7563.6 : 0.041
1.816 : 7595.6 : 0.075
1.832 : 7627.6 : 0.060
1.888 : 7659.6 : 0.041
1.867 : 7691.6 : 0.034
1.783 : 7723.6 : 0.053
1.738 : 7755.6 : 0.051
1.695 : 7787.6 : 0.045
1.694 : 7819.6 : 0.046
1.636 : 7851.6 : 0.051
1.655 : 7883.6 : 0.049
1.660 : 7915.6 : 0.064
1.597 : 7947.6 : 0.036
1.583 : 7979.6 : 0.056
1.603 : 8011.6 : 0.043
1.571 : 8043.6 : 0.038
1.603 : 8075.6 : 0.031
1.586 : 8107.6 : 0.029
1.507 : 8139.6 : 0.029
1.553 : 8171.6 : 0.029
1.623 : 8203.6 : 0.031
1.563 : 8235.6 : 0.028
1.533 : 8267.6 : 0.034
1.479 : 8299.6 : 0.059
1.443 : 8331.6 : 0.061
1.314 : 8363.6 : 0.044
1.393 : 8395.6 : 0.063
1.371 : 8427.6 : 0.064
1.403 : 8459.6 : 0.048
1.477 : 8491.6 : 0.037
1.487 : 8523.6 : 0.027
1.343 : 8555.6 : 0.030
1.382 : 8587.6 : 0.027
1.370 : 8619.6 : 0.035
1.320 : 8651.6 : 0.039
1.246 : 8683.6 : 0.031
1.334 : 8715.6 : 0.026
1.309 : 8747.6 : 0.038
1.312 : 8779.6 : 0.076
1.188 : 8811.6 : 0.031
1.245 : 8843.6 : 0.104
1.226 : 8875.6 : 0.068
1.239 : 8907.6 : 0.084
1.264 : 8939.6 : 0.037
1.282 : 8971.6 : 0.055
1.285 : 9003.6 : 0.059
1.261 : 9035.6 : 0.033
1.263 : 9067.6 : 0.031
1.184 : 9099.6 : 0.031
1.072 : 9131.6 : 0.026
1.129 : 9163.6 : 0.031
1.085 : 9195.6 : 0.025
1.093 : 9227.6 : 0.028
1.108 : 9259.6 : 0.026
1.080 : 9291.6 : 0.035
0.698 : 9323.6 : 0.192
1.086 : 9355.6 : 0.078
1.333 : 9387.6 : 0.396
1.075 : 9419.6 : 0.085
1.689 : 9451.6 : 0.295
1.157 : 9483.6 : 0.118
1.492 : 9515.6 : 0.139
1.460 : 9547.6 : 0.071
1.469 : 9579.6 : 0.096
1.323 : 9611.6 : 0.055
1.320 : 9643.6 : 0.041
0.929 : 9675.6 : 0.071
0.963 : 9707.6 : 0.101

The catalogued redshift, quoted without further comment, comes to 1.203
